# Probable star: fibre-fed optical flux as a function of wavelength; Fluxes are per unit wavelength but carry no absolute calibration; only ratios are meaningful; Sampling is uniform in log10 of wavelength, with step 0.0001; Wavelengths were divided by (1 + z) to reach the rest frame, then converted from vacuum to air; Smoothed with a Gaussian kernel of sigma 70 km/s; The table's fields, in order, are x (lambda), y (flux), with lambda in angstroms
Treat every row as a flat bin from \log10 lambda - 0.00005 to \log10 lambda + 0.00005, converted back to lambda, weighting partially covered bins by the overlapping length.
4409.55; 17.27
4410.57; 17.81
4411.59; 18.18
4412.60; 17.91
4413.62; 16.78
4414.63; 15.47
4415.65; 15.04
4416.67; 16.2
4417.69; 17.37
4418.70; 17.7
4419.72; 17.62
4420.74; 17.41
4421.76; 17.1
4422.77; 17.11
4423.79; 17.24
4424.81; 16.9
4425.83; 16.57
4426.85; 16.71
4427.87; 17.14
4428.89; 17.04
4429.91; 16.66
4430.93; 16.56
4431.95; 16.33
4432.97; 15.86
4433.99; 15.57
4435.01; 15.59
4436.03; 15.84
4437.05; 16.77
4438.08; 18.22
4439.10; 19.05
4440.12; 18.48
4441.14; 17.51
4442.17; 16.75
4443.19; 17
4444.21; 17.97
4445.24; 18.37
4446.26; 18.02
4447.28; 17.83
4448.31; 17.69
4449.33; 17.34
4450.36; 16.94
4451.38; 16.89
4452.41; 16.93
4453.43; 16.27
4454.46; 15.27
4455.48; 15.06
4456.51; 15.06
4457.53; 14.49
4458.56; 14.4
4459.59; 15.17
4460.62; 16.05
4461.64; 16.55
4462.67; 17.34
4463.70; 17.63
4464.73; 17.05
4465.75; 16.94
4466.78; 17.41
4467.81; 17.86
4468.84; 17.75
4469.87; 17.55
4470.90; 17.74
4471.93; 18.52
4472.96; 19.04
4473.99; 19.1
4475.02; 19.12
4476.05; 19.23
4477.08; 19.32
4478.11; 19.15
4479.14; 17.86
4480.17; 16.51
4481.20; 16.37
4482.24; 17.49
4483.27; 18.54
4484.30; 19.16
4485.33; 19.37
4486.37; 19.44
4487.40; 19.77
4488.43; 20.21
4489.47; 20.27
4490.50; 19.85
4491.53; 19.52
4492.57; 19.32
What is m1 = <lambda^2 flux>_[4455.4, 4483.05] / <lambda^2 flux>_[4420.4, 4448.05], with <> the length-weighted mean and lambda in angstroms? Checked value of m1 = 1.0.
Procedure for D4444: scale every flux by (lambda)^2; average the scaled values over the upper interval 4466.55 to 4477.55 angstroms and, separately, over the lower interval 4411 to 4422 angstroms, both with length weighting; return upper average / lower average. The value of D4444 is 1.11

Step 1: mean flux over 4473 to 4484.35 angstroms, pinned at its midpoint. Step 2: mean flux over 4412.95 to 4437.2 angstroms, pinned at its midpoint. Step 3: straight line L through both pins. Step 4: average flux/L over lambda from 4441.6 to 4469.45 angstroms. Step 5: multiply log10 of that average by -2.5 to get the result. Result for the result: 0.054 mag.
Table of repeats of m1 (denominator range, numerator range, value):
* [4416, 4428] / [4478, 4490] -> 1.13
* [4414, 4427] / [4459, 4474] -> 1.06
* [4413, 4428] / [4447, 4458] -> 0.98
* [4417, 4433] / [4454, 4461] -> 0.90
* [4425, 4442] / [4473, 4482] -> 1.11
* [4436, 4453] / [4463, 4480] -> 1.05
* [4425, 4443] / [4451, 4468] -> 0.97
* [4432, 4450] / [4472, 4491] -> 1.11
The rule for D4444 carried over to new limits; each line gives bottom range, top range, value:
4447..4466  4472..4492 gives 1.17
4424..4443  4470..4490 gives 1.13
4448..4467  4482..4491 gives 1.21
